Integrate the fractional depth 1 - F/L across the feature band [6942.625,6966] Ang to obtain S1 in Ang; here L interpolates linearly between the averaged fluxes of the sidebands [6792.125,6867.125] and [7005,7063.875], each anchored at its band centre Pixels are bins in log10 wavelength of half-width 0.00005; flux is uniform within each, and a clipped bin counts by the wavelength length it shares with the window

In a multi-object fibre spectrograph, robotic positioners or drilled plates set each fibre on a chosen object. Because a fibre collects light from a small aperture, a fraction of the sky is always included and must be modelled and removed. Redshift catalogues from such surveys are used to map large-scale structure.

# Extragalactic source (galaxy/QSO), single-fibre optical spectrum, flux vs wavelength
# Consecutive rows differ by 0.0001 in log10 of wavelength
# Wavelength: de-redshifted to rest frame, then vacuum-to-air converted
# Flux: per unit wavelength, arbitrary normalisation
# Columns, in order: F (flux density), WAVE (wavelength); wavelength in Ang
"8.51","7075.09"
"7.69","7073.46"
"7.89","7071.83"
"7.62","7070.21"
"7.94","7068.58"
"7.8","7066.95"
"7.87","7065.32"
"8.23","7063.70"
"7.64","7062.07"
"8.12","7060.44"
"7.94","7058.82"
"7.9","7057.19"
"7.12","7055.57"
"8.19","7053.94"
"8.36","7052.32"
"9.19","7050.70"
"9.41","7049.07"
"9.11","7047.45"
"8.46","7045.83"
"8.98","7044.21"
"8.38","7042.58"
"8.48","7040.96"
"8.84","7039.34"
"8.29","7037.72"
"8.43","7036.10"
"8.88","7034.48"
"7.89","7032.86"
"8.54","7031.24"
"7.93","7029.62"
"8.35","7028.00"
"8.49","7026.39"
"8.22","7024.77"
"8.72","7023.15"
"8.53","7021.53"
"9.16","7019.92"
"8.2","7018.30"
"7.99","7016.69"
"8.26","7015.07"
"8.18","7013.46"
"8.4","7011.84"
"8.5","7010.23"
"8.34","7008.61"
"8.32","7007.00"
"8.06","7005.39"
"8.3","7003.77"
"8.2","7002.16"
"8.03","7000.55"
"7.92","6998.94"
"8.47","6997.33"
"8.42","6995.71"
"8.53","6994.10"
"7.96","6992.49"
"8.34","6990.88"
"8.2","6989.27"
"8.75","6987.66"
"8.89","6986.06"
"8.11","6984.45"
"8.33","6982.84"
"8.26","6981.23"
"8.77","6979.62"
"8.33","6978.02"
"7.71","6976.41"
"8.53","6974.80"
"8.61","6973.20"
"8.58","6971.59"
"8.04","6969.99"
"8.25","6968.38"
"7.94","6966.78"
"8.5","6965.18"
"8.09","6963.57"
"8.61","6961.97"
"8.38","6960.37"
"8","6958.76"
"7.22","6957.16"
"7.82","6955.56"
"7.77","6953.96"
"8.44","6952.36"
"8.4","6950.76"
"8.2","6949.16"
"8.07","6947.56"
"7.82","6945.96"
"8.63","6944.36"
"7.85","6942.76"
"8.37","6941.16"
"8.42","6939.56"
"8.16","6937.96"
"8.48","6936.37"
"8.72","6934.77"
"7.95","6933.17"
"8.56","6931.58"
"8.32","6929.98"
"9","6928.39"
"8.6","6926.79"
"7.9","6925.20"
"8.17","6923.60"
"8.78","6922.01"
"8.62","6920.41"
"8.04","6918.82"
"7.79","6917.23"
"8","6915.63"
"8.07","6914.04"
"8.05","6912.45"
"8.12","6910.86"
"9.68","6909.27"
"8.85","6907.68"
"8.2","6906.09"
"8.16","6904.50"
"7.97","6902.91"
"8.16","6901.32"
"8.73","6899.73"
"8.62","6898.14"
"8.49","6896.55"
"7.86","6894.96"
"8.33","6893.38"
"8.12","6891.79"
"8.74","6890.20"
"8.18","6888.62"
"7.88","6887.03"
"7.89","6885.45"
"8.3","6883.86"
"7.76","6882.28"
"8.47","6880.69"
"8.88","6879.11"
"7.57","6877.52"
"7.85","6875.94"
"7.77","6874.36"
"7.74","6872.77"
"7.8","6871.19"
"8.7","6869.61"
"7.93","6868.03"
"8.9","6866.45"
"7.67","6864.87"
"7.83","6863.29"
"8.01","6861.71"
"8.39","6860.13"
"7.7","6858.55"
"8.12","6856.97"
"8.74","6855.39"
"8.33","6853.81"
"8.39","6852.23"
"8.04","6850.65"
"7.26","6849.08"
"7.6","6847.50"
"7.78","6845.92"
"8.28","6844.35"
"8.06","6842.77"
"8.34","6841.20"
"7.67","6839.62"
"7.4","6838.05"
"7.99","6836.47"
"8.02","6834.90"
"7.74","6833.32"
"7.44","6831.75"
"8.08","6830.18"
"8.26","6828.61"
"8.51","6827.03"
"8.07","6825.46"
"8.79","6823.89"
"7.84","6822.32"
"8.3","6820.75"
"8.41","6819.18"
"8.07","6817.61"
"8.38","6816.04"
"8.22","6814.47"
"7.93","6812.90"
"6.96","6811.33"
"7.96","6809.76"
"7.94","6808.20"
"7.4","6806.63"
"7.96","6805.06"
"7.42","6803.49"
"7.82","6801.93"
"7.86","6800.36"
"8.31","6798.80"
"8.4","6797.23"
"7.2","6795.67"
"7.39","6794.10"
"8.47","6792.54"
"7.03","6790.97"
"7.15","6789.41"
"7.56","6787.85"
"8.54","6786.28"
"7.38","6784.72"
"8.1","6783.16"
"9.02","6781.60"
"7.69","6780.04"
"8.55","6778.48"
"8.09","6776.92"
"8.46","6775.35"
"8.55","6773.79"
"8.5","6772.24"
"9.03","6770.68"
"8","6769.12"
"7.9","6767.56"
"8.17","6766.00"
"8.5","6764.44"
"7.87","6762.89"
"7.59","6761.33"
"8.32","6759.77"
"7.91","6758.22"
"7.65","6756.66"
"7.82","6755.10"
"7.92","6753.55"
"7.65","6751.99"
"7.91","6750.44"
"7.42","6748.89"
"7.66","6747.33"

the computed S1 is 0.3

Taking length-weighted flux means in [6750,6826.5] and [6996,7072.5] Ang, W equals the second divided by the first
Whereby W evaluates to 1.0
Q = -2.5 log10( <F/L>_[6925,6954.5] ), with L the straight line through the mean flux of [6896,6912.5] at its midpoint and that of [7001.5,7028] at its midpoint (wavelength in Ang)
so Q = 0.02 mag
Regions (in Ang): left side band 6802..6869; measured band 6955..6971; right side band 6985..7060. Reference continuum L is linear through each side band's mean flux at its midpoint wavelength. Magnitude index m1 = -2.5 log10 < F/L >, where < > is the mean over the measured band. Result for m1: 0.02 mag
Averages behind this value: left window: 8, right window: 8.39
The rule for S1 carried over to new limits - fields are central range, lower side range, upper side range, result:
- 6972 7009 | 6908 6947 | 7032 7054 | 0.8 Ang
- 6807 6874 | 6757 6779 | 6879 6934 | 2.0 Ang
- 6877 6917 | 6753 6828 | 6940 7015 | -0.6 Ang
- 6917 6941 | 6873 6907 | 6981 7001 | -0.4 Ang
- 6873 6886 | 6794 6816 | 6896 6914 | 0.4 Ang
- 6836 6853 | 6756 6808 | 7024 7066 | 0.4 Ang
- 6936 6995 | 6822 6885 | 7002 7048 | 0.3 Ang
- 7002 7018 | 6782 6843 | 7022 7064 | 0.1 Ang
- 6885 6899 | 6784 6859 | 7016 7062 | -0.3 Ang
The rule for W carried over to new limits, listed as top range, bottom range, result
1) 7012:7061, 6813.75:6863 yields 1.04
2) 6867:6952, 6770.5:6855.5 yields 1.03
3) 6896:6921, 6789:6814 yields 1.08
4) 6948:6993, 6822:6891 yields 1.02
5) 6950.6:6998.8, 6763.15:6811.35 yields 1.03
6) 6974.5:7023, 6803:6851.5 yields 1.05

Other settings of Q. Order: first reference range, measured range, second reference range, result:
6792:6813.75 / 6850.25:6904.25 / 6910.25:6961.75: -0.02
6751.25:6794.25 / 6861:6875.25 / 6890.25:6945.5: 0.03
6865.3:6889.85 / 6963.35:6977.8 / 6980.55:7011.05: 0.00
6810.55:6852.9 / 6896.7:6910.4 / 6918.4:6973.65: -0.05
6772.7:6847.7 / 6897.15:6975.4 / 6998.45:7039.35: -0.01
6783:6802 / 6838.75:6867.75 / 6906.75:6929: 0.00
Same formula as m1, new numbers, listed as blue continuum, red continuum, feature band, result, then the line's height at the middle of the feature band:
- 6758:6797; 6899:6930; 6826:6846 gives 0.028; 8.18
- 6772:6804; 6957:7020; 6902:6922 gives -0.019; 8.17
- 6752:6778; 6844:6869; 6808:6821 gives 0.011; 8.09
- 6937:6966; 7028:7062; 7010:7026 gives -0.011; 8.33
